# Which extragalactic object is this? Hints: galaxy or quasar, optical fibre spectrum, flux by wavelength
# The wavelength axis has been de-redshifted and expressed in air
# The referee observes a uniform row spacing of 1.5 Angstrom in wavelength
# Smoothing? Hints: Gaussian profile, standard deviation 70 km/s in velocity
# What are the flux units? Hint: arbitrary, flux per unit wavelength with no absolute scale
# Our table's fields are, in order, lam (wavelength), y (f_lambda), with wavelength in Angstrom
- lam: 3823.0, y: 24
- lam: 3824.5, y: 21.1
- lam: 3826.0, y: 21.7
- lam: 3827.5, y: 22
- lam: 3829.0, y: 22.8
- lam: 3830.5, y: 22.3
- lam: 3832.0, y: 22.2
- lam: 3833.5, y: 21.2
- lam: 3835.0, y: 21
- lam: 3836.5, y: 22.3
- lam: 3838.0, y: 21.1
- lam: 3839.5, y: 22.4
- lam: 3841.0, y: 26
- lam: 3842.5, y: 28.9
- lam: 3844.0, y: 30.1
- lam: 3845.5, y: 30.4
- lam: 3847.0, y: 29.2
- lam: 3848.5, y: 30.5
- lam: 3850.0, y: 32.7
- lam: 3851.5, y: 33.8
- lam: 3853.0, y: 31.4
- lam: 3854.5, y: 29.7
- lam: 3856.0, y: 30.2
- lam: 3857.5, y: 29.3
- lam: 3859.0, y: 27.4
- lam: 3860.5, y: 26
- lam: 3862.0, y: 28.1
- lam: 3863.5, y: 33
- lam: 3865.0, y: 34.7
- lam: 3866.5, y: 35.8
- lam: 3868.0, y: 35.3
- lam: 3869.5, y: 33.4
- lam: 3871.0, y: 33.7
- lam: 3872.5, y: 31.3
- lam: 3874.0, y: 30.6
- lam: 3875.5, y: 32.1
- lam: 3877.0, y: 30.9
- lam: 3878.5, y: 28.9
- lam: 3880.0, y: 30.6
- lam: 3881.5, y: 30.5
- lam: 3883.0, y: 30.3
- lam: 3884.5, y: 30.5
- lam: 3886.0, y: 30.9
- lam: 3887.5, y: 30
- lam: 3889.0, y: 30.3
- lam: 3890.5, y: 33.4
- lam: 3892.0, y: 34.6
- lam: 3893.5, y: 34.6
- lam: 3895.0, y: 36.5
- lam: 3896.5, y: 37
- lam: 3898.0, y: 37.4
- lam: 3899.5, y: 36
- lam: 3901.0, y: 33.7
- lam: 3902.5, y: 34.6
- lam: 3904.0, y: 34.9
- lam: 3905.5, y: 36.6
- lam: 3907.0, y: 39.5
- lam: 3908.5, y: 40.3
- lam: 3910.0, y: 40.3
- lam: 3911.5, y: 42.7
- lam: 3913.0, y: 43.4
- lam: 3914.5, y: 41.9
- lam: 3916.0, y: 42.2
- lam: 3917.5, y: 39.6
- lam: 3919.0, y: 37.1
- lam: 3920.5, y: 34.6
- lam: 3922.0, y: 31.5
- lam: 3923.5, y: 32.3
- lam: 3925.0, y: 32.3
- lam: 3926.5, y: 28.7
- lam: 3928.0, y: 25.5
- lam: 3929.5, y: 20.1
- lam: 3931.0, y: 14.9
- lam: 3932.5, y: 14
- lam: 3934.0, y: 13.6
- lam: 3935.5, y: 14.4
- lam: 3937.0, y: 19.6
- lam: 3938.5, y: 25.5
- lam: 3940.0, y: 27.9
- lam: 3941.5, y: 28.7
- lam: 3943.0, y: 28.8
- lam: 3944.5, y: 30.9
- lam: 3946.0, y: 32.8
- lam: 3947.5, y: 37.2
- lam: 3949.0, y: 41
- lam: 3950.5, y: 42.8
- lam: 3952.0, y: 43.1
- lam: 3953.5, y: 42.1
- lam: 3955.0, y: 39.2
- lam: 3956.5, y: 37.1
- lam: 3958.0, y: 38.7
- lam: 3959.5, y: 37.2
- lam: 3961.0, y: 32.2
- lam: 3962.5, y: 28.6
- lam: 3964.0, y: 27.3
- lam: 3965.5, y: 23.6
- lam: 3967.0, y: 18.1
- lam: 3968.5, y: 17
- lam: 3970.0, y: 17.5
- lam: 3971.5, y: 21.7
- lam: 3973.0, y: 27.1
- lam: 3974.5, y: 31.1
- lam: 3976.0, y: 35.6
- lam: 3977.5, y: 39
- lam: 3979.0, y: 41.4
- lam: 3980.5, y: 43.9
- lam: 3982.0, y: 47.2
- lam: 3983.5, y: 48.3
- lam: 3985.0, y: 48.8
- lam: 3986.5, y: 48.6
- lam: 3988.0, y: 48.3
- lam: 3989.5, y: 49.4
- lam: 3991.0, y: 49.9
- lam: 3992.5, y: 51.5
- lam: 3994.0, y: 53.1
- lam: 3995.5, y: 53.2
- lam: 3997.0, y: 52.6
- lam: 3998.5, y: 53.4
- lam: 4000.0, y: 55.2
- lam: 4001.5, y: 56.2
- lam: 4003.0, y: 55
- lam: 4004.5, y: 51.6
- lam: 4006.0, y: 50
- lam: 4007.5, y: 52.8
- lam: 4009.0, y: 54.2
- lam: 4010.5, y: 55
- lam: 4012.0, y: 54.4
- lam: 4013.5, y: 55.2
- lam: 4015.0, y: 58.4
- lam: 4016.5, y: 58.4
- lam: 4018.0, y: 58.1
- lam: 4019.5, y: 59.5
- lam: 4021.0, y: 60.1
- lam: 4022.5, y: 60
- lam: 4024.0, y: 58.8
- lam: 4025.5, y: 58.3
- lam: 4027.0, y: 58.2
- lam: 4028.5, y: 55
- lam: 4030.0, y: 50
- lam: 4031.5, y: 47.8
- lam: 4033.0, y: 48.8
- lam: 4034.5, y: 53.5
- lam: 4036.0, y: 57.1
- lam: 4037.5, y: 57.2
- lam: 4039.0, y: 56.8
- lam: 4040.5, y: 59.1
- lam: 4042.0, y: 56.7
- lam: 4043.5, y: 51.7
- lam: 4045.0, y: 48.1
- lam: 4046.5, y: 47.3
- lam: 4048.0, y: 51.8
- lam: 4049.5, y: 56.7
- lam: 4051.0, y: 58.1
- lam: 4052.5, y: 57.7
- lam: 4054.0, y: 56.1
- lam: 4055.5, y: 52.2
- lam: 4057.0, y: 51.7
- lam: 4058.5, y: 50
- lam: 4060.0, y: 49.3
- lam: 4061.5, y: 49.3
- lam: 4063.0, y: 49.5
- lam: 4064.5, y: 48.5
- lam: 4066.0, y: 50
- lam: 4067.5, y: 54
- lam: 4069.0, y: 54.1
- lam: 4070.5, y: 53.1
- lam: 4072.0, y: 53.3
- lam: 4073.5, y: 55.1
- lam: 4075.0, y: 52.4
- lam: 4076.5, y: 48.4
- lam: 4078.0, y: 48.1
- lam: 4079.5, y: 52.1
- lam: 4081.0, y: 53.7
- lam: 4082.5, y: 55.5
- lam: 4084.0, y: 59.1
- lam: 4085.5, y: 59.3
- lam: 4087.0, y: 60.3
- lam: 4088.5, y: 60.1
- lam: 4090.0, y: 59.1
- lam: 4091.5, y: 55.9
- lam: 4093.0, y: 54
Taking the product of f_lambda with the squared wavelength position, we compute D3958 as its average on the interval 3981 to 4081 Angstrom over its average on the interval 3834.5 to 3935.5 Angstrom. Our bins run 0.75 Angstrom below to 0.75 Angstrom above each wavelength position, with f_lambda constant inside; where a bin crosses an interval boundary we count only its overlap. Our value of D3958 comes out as 1.8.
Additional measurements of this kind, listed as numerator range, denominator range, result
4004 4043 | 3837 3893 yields 1.98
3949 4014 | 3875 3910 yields 1.32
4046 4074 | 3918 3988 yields 1.75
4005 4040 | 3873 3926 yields 1.69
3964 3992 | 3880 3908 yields 1.12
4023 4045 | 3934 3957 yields 1.78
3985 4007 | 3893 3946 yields 1.70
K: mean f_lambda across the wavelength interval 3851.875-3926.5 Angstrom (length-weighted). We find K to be 33.9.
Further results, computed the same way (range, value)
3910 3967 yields 31.6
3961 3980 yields 27.7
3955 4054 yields 47.8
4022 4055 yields 54.7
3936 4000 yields 37.3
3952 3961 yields 38.7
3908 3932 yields 33.9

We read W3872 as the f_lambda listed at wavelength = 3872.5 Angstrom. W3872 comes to 31.3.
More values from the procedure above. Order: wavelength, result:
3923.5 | 32.3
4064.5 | 48.5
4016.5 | 58.4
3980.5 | 43.9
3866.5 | 35.8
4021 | 60.1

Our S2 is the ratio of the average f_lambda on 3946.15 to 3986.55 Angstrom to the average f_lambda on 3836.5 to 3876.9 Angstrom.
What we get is 1.17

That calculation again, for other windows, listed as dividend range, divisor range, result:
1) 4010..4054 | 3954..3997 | 1.46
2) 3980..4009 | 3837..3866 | 1.75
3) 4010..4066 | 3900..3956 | 1.66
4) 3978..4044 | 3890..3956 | 1.61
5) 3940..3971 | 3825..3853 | 1.25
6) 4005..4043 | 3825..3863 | 2.10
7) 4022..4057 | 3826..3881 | 1.91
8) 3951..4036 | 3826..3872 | 1.63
